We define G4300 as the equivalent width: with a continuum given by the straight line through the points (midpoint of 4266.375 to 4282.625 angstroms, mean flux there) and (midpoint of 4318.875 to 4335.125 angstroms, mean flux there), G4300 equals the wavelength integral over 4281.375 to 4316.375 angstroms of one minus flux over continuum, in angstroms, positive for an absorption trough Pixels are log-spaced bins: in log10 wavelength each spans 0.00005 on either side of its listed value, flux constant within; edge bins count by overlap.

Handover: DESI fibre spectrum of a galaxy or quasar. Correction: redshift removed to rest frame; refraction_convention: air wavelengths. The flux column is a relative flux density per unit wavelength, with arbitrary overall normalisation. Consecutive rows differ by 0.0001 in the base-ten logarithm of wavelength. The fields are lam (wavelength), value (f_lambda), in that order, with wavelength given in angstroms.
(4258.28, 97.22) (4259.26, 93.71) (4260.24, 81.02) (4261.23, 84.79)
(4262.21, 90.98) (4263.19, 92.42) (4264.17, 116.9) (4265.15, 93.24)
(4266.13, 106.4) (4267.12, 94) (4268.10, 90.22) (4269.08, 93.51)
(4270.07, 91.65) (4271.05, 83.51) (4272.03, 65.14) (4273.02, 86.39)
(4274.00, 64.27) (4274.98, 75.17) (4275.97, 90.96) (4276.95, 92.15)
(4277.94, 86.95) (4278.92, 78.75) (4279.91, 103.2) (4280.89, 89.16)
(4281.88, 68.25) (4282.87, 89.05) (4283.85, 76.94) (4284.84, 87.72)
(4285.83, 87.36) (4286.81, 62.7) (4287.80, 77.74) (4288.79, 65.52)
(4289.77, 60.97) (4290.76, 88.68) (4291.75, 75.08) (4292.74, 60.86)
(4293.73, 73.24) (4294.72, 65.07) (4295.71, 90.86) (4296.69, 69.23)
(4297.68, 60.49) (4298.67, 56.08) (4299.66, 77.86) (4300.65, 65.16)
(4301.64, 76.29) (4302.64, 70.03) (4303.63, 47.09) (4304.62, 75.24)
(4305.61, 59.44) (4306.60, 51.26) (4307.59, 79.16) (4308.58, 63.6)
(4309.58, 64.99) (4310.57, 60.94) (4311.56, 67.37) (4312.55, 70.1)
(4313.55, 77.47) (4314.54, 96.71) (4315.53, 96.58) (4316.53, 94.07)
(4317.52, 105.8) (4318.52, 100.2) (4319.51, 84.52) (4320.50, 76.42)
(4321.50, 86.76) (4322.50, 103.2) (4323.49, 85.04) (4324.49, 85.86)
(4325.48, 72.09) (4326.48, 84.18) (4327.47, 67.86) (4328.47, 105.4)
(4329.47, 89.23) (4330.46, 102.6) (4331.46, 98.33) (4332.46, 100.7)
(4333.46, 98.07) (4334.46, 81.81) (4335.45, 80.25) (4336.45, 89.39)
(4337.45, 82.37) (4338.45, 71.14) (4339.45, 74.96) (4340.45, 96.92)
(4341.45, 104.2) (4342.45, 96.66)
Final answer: 5.93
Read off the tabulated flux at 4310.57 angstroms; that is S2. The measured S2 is 60.94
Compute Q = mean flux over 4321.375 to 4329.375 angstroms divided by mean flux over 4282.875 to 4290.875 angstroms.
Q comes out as 1.13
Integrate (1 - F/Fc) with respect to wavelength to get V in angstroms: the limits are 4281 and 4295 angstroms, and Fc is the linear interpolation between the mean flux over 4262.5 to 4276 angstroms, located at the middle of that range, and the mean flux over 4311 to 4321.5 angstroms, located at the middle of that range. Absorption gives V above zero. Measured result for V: 2.1 angstroms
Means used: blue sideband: 88.8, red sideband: 86.8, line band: 74.7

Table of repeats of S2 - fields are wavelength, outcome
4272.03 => 65.14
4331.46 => 98.33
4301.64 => 76.29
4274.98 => 75.17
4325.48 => 72.09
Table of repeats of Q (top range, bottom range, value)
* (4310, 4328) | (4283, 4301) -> 1.16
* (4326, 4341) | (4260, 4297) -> 1.06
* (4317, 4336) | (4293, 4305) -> 1.31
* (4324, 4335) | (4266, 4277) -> 1.05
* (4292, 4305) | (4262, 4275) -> 0.76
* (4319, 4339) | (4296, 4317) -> 1.24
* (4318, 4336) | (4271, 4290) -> 1.12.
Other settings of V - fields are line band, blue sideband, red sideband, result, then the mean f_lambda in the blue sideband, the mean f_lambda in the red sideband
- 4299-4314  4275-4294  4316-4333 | 3.3 angstroms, 79.7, 90.7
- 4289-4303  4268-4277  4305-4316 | 1.0 angstroms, 82.6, 71.6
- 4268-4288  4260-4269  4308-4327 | 1.9 angstroms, 94.8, 82.9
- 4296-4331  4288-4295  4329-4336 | 2.0 angstroms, 70.4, 93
